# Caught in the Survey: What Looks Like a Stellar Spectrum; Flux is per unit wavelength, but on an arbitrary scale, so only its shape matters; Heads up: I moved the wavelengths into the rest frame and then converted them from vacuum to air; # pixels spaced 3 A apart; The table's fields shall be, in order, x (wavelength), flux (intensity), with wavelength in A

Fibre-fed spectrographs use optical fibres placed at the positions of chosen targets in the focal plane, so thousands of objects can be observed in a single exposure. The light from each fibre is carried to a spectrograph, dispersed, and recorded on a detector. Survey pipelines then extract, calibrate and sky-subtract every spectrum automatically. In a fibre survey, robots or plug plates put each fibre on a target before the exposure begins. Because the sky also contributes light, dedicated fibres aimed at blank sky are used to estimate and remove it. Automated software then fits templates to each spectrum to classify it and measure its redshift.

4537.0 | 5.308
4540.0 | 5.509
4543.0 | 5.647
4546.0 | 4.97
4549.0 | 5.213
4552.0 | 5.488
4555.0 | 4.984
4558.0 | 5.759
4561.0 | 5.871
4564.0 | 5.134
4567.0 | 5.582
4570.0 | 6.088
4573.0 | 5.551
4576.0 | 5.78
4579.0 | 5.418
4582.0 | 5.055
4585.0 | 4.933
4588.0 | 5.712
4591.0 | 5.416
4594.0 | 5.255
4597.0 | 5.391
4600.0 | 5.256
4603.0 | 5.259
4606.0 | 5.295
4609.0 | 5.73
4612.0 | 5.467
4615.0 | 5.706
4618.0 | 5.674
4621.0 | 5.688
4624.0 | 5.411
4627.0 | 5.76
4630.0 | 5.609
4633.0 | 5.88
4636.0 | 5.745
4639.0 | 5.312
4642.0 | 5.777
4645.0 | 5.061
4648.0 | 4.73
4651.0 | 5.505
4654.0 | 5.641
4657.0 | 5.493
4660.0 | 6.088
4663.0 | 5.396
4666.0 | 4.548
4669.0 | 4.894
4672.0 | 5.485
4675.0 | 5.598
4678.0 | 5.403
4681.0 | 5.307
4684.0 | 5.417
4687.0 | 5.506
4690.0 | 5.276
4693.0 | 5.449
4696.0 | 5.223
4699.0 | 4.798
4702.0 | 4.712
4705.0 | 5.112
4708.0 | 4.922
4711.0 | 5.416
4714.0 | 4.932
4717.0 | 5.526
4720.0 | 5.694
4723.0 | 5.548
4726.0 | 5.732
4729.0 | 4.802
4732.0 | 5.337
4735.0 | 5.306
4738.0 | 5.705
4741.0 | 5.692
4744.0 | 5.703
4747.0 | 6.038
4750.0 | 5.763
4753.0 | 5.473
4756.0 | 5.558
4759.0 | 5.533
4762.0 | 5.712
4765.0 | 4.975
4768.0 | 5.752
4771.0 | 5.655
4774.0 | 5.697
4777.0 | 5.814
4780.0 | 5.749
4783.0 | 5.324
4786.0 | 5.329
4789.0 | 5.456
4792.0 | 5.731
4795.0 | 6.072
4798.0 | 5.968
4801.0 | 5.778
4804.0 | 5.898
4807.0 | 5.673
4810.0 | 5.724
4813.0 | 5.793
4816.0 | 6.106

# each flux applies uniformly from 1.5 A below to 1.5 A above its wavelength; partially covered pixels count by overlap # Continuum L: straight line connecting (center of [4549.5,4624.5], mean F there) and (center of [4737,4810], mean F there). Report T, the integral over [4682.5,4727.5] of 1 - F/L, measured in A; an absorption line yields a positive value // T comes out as 2.52 A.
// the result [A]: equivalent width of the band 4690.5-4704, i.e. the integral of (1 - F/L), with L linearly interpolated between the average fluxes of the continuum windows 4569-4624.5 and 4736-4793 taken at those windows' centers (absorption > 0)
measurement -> 1.2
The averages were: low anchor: 5.47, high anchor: 5.61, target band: 5.07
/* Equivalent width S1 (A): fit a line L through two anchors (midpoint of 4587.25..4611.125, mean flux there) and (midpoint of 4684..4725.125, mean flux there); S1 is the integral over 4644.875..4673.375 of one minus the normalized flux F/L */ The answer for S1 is 0.1 A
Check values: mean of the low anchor 5.41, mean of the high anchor 5.25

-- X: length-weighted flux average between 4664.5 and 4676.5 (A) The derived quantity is 5.13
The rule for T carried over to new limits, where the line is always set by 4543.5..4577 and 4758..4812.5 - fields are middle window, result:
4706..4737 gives 1.6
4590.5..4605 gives 0.6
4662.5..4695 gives 1.7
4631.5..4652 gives 0.5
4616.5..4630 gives -0.2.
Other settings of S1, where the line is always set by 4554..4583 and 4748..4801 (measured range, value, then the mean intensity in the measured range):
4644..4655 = 0.7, 5.22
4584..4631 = 0.7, 5.48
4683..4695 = 0.4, 5.4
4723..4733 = 0.5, 5.33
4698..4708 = 1.3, 4.88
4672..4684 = 0.3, 5.44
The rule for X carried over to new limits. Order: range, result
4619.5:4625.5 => 5.55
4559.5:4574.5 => 5.65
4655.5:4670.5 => 5.28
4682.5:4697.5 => 5.37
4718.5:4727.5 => 5.66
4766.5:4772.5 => 5.7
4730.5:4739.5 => 5.45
